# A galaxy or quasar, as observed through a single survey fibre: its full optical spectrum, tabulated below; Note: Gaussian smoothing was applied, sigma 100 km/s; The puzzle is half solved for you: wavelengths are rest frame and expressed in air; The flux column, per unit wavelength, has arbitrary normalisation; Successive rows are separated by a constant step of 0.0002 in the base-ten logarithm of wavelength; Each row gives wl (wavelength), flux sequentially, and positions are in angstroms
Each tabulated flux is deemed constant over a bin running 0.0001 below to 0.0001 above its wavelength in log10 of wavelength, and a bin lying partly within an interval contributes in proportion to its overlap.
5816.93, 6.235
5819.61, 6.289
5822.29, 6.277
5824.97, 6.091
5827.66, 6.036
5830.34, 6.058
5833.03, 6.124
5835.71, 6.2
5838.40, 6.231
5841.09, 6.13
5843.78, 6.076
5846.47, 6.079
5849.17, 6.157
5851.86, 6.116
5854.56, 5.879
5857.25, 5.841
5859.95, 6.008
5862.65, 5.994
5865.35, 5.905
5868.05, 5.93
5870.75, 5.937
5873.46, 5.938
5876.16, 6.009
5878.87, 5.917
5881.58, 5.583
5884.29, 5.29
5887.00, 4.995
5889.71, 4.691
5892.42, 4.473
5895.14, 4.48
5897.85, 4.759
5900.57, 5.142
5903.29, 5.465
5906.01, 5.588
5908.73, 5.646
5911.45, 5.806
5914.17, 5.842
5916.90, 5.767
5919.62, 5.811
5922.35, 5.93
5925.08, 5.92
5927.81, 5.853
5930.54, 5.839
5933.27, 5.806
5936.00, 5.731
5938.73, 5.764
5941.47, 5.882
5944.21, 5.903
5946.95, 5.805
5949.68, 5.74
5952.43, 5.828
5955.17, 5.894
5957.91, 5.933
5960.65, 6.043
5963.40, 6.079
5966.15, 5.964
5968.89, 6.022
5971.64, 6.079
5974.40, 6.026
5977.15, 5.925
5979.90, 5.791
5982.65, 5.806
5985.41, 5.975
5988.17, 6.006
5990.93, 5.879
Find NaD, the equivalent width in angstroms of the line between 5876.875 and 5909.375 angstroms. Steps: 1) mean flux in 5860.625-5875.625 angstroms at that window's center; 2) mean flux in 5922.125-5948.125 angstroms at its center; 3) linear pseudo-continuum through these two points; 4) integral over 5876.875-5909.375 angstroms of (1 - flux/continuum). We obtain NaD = 4.0 angstroms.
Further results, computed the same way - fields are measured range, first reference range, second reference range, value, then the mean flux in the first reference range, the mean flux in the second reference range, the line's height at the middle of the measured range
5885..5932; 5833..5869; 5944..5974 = 4.5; 6.05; 5.94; 5.99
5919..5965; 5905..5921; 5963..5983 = -0.1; 5.75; 5.97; 5.85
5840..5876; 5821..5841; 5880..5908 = -2.0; 6.14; 5.07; 5.68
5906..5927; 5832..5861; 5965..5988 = 0.7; 6.08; 5.95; 6.01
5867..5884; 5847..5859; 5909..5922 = 0.2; 6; 5.8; 5.93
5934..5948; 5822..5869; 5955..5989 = 0.4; 6.06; 5.97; 5.99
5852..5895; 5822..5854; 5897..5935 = 2.3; 6.12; 5.67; 5.91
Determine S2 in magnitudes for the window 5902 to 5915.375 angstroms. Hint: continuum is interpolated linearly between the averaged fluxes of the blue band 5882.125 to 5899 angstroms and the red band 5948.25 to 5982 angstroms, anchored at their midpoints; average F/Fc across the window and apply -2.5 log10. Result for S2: -0.12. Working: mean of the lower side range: 4.82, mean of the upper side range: 5.94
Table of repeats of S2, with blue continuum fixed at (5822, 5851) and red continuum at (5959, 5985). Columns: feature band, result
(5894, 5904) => 0.22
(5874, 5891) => 0.12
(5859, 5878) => 0.02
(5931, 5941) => 0.04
